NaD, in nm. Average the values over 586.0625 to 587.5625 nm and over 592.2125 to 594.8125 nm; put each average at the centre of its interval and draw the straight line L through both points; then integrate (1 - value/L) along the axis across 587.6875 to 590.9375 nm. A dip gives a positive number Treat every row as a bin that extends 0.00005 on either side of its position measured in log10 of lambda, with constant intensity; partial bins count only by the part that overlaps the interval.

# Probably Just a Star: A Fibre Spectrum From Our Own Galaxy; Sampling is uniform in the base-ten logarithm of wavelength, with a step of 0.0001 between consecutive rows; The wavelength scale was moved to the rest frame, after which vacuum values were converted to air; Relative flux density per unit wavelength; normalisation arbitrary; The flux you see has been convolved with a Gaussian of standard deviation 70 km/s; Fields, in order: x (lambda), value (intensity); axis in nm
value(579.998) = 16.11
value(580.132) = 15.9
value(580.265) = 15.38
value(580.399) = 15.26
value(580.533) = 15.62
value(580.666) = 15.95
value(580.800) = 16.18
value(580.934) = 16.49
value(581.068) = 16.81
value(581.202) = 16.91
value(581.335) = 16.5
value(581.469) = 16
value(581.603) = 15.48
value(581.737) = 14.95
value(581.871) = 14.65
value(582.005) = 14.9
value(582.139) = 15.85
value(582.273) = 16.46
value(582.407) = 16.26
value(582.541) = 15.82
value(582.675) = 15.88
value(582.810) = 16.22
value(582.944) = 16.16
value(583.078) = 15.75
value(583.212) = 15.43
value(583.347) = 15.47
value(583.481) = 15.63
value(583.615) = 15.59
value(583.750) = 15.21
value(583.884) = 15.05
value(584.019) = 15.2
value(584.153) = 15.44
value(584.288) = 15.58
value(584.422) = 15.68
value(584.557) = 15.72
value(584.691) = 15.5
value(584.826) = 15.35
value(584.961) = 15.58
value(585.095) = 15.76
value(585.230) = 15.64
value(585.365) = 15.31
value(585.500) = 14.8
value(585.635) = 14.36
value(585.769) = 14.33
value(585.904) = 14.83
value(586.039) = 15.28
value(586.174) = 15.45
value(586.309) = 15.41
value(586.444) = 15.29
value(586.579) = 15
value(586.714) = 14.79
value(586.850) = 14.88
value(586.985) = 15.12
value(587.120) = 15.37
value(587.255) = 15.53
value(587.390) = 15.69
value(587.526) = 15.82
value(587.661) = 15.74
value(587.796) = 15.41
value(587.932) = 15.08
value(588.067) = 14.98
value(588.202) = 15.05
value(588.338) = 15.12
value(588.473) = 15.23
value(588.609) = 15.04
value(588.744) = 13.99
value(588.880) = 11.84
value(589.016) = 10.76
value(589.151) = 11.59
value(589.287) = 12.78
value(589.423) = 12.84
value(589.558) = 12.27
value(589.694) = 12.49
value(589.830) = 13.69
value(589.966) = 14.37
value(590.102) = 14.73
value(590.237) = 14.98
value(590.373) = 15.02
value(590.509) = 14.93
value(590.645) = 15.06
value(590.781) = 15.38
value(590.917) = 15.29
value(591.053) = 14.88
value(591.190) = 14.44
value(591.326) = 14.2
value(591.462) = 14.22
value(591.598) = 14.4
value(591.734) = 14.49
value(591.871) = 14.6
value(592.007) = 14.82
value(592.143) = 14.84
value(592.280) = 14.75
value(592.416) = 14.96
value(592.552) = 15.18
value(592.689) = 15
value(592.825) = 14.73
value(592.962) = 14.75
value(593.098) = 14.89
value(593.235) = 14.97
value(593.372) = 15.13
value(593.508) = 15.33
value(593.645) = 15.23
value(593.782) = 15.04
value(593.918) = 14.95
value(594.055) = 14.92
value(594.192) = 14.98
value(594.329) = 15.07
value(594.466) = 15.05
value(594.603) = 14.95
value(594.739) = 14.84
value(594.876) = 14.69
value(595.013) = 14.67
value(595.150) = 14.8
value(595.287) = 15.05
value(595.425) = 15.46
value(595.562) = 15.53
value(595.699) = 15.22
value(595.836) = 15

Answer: 0.234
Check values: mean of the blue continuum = 15.3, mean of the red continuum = 15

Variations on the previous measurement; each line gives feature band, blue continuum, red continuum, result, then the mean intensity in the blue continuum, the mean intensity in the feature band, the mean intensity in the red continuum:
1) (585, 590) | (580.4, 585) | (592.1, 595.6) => 0.292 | 15.7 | 14.5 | 15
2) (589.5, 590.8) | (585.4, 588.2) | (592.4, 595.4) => 0.069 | 15.2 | 14.3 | 15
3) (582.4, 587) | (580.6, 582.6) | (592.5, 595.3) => 0.092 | 15.9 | 15.4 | 15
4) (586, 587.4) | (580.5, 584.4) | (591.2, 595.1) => 0.015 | 15.8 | 15.2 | 14.8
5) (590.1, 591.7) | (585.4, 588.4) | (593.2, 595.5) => 0.030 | 15.2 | 14.8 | 15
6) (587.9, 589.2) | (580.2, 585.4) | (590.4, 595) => 0.116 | 15.7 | 13.9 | 14.9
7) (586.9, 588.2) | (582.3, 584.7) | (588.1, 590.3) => -0.111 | 15.7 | 15.4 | 13.6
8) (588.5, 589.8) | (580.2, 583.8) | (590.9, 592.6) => 0.195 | 15.8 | 12.7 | 14.7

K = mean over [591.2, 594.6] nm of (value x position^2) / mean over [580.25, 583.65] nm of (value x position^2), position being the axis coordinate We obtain 0.97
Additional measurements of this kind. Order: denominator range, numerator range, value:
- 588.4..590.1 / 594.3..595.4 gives 1.16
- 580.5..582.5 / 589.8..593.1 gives 0.96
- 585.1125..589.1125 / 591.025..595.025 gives 1.02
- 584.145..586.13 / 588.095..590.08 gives 0.89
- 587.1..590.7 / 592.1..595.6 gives 1.07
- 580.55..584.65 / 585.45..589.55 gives 0.94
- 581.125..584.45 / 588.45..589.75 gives 0.83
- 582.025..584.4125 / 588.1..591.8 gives 0.92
